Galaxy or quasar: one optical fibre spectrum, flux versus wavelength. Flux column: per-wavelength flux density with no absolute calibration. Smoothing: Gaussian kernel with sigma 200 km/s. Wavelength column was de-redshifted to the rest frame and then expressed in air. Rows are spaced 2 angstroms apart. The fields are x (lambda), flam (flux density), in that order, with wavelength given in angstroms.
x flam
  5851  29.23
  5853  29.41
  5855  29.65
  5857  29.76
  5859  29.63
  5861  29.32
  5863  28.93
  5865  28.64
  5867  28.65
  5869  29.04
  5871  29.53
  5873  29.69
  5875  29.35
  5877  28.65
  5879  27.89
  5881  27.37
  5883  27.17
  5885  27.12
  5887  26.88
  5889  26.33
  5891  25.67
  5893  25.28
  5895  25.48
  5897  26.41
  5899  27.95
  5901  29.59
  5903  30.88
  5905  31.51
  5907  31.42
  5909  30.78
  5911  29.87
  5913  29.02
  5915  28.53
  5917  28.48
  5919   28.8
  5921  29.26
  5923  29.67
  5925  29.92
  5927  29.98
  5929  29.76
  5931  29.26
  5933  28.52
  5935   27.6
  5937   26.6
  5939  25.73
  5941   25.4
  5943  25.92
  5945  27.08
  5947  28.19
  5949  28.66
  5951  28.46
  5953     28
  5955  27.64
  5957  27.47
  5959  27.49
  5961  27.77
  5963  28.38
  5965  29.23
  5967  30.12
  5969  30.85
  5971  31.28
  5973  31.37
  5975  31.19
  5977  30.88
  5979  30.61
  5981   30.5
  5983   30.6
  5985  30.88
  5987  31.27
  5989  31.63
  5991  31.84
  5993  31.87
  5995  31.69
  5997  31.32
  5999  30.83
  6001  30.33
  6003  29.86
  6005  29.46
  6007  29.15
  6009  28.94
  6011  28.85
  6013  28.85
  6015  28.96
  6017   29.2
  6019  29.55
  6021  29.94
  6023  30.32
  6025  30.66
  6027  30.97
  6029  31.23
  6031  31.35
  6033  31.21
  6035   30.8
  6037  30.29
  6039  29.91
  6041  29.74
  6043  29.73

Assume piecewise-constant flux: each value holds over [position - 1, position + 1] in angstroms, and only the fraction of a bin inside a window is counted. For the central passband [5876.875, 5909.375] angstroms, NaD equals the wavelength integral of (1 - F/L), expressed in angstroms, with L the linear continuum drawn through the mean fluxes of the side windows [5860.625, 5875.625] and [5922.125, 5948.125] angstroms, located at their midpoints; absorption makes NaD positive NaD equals 0.8 angstroms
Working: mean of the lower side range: 29.1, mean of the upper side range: 28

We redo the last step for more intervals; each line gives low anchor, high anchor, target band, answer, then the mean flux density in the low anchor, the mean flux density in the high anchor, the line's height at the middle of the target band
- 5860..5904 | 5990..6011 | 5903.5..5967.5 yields 1.1 angstroms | 28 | 30.4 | 29.1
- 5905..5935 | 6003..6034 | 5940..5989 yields 0.8 angstroms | 29.5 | 29.9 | 29.7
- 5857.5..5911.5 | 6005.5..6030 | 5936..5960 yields 1.5 angstroms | 28.5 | 29.7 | 29.1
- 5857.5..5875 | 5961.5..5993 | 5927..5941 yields 1.0 angstroms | 29.2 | 30.7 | 30.1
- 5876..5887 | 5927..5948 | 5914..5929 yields -0.9 angstroms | 27.6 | 27.5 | 27.5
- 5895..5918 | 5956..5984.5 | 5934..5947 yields 1.4 angstroms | 29.3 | 29.9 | 29.6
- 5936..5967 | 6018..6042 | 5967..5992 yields -2.1 angstroms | 27.6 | 30.5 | 28.6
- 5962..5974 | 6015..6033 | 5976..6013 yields -0.3 angstroms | 30.2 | 30.4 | 30.3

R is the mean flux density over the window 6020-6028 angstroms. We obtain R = 30.5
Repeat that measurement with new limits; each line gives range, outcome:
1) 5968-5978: 31.1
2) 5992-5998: 31.6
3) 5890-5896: 25.5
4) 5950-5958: 27.9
